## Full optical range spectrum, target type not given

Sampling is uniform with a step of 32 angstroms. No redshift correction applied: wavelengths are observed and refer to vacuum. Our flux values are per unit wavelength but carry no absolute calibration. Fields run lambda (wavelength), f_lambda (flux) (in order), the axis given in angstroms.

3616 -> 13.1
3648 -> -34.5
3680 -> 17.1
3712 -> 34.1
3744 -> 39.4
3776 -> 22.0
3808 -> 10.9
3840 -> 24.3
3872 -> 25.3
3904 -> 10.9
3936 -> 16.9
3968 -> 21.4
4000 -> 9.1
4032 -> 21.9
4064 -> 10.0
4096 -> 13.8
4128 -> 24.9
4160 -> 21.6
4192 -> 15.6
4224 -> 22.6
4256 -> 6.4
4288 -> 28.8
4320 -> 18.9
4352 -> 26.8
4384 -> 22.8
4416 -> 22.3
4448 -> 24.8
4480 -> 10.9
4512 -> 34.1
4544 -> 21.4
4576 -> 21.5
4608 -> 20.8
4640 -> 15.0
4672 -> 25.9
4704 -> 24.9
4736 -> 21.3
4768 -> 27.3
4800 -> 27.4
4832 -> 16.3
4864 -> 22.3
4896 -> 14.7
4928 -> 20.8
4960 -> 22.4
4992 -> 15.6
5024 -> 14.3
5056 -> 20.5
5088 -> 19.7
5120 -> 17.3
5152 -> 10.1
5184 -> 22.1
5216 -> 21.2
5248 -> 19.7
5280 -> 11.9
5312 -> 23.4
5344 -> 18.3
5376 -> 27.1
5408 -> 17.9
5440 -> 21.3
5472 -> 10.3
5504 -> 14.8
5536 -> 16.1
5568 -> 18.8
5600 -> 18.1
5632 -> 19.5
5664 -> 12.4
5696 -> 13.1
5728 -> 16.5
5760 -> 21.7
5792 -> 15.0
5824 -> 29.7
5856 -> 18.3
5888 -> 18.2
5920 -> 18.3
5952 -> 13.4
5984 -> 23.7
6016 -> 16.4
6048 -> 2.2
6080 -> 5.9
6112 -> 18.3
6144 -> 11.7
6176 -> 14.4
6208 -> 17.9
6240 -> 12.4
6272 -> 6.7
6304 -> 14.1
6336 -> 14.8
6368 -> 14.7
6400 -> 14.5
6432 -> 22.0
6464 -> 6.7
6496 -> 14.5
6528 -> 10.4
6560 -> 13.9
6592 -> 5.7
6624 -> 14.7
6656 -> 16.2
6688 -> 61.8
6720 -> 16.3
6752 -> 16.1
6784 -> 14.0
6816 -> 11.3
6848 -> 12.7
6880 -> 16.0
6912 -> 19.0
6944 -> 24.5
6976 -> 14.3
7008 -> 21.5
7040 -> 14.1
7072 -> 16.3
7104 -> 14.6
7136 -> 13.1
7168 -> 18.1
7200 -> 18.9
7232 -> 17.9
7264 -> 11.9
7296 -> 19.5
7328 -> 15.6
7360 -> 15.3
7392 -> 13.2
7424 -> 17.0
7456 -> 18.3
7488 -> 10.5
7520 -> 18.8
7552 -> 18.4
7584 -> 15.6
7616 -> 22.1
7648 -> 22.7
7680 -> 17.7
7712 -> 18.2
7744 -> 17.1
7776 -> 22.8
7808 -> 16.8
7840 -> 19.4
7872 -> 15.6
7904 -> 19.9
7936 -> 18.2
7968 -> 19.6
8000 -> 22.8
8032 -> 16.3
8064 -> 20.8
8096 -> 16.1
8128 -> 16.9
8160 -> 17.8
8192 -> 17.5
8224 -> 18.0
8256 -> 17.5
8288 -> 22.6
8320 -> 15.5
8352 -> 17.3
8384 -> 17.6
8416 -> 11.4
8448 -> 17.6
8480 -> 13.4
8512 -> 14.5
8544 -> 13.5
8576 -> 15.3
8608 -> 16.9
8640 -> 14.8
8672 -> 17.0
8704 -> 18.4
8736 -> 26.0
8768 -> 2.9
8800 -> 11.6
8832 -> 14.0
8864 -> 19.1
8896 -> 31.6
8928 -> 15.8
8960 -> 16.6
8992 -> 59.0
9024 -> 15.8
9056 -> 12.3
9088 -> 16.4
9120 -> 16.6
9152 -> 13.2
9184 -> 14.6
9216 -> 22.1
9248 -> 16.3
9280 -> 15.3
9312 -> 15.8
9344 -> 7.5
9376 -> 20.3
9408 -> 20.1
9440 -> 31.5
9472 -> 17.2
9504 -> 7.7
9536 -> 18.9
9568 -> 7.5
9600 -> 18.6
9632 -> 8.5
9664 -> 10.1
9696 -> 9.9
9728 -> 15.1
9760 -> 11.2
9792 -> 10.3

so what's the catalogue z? 0.793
